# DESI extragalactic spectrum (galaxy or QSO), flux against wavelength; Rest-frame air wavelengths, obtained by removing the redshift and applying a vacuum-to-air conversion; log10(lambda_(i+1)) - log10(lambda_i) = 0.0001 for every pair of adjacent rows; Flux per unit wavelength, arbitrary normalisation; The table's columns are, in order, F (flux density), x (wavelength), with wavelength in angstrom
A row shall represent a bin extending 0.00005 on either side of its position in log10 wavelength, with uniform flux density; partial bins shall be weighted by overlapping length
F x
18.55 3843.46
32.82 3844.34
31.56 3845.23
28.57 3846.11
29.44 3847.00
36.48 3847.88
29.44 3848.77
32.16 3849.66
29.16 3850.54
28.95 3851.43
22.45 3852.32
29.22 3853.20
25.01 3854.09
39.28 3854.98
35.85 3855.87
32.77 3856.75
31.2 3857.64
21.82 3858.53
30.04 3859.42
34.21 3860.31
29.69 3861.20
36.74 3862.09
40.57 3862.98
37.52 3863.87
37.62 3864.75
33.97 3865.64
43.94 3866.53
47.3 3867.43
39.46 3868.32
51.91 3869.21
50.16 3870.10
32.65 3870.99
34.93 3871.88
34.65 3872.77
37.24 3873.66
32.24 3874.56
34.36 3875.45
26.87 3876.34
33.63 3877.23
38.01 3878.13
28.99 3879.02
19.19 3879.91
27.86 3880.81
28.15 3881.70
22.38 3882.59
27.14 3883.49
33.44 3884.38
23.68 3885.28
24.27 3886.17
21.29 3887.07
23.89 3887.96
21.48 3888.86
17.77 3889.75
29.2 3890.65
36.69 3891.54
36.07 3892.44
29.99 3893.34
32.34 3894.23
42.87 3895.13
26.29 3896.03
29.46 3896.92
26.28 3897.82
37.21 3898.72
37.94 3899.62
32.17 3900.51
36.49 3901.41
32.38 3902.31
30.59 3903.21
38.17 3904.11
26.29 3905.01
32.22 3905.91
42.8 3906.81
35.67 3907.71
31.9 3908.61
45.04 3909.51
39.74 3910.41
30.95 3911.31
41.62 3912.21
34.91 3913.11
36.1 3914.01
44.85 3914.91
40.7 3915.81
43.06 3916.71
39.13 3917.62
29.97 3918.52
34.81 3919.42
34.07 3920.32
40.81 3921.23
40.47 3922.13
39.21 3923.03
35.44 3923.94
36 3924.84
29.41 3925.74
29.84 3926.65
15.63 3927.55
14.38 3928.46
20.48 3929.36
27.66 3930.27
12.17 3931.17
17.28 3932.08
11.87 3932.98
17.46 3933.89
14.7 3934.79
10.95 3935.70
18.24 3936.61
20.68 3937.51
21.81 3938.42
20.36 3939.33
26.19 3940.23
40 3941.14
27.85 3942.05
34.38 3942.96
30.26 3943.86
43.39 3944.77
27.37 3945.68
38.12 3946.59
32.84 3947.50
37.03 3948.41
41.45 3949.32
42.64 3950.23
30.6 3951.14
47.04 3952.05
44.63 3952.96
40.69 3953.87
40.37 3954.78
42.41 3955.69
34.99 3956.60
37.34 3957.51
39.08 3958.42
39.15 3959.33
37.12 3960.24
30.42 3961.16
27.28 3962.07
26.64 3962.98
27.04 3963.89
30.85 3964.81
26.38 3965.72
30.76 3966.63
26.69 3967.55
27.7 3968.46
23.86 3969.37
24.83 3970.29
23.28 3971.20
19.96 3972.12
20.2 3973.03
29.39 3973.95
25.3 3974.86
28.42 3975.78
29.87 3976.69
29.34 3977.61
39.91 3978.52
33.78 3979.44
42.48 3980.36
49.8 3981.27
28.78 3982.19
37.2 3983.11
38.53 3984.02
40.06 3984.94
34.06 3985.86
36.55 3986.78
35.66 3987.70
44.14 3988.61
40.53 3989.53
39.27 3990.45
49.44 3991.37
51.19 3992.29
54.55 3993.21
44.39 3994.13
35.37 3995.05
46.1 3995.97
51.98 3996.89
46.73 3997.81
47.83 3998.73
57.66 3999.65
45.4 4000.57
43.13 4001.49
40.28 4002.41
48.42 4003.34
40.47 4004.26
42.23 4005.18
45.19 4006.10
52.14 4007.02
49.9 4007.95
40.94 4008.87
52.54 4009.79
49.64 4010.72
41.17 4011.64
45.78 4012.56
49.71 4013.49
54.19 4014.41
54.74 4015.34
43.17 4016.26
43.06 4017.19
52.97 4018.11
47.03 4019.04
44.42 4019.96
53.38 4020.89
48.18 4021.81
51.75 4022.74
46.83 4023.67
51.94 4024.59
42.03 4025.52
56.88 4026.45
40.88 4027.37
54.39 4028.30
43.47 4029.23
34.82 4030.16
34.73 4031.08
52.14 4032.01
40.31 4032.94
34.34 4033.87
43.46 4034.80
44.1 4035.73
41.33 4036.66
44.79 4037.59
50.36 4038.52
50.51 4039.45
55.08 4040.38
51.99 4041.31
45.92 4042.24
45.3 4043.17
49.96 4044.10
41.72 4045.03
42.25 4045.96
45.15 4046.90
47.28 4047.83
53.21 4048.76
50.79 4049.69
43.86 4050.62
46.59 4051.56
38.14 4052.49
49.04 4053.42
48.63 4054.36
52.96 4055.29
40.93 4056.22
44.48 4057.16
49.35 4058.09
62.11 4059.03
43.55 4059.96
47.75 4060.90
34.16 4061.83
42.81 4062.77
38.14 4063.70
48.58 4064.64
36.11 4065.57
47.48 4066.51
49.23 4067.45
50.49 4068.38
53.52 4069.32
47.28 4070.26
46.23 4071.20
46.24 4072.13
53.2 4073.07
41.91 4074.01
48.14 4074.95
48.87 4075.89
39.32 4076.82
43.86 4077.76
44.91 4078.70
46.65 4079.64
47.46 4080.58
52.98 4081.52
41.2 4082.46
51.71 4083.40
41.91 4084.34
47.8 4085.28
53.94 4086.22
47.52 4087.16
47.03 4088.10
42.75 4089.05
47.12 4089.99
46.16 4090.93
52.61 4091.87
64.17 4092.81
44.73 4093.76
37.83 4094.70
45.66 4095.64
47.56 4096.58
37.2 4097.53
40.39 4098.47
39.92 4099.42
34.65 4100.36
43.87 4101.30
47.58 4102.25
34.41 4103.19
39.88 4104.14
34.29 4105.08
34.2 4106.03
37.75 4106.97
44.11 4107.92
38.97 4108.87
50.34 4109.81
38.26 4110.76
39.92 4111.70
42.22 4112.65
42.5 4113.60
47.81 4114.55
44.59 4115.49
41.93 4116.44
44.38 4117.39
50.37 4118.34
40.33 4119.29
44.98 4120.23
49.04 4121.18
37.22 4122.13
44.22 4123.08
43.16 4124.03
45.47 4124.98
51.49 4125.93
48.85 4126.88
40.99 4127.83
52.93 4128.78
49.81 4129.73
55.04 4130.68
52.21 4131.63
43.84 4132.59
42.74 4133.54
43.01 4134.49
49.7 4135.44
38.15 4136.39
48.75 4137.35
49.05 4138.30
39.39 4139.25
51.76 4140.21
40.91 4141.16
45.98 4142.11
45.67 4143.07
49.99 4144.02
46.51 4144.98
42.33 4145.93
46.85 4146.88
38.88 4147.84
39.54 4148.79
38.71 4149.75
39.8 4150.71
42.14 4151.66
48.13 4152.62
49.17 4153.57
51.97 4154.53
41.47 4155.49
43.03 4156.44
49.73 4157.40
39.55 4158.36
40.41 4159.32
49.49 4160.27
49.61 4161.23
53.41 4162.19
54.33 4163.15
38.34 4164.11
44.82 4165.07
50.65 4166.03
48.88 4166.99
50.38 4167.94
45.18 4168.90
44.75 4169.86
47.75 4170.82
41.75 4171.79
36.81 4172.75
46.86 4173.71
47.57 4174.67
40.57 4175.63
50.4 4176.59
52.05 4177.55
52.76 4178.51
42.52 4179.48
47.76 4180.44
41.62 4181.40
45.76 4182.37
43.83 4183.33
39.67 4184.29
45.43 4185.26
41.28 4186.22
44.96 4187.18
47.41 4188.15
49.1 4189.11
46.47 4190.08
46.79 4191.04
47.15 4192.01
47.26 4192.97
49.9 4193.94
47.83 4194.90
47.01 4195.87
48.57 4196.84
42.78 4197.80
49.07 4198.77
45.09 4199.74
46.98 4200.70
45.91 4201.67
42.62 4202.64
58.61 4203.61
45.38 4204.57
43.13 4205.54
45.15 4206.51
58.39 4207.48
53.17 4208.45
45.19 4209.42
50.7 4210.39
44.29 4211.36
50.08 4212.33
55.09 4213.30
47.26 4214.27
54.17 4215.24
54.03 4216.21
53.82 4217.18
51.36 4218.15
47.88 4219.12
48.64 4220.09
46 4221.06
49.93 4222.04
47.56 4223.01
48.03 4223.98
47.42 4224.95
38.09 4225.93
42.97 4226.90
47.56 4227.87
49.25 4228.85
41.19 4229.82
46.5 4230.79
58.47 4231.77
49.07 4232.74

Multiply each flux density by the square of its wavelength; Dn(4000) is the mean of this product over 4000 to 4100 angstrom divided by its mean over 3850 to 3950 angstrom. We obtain 1.6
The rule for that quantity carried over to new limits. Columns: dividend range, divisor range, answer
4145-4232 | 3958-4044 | 1.24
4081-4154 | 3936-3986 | 1.49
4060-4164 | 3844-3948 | 1.60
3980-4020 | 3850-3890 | 1.51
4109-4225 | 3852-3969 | 1.64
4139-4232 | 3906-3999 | 1.56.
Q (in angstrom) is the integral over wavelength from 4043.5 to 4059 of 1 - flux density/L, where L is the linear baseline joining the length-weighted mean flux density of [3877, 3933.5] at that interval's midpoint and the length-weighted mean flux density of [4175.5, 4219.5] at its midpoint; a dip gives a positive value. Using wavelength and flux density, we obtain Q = -3.0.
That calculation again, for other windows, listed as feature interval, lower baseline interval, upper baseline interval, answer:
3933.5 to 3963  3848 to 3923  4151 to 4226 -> 3.3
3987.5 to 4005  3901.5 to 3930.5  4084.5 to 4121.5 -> -3.3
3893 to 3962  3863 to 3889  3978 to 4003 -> 8.7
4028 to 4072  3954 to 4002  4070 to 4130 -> -4.9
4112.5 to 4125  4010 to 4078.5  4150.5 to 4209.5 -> 0.6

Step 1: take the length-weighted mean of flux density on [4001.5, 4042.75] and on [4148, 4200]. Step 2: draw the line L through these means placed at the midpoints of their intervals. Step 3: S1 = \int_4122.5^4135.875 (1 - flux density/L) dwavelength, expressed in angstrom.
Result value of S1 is -0.4 angstrom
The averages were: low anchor 46.6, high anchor 45.8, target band 47.3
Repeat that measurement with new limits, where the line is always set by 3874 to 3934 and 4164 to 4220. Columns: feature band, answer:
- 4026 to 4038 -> -1.6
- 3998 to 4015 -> -4.7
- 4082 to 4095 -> -2.0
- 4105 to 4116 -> 0.3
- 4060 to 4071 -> -1.3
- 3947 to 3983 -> 1.3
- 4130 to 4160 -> -0.3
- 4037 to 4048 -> -2.4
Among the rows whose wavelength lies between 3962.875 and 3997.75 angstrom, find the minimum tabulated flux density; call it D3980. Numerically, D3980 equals 19.96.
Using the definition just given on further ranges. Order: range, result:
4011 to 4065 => 34.16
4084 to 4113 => 34.2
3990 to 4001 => 35.37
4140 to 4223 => 36.81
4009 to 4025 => 41.17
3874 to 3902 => 17.77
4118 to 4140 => 37.22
